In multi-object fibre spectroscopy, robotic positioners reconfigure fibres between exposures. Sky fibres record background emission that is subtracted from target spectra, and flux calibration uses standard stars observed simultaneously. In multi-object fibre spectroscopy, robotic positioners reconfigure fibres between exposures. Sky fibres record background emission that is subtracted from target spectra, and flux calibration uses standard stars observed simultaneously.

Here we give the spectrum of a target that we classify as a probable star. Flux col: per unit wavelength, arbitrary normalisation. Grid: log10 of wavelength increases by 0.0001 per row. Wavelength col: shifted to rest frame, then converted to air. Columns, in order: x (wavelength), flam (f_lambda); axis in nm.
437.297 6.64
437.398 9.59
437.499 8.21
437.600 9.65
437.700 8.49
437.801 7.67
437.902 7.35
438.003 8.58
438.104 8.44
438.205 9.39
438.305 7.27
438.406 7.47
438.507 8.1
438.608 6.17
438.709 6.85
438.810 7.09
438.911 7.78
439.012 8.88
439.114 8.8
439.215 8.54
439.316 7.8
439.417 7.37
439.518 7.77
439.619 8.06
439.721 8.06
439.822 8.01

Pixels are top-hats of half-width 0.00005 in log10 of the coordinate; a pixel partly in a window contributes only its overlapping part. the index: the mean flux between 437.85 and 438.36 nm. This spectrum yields 8.2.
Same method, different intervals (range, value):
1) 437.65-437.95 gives 7.84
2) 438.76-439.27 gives 8.21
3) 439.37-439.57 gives 7.59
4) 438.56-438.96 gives 6.98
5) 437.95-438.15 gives 8.49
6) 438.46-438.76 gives 7.03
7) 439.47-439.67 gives 7.91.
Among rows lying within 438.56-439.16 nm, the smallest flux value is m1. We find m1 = 6.17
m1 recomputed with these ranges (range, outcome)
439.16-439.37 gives 7.8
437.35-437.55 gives 8.21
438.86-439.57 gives 7.37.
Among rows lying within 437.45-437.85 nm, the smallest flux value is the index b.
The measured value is 7.67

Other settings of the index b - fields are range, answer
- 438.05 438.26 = 8.44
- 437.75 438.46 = 7.27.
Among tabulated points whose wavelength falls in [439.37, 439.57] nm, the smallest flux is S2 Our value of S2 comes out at 7.37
